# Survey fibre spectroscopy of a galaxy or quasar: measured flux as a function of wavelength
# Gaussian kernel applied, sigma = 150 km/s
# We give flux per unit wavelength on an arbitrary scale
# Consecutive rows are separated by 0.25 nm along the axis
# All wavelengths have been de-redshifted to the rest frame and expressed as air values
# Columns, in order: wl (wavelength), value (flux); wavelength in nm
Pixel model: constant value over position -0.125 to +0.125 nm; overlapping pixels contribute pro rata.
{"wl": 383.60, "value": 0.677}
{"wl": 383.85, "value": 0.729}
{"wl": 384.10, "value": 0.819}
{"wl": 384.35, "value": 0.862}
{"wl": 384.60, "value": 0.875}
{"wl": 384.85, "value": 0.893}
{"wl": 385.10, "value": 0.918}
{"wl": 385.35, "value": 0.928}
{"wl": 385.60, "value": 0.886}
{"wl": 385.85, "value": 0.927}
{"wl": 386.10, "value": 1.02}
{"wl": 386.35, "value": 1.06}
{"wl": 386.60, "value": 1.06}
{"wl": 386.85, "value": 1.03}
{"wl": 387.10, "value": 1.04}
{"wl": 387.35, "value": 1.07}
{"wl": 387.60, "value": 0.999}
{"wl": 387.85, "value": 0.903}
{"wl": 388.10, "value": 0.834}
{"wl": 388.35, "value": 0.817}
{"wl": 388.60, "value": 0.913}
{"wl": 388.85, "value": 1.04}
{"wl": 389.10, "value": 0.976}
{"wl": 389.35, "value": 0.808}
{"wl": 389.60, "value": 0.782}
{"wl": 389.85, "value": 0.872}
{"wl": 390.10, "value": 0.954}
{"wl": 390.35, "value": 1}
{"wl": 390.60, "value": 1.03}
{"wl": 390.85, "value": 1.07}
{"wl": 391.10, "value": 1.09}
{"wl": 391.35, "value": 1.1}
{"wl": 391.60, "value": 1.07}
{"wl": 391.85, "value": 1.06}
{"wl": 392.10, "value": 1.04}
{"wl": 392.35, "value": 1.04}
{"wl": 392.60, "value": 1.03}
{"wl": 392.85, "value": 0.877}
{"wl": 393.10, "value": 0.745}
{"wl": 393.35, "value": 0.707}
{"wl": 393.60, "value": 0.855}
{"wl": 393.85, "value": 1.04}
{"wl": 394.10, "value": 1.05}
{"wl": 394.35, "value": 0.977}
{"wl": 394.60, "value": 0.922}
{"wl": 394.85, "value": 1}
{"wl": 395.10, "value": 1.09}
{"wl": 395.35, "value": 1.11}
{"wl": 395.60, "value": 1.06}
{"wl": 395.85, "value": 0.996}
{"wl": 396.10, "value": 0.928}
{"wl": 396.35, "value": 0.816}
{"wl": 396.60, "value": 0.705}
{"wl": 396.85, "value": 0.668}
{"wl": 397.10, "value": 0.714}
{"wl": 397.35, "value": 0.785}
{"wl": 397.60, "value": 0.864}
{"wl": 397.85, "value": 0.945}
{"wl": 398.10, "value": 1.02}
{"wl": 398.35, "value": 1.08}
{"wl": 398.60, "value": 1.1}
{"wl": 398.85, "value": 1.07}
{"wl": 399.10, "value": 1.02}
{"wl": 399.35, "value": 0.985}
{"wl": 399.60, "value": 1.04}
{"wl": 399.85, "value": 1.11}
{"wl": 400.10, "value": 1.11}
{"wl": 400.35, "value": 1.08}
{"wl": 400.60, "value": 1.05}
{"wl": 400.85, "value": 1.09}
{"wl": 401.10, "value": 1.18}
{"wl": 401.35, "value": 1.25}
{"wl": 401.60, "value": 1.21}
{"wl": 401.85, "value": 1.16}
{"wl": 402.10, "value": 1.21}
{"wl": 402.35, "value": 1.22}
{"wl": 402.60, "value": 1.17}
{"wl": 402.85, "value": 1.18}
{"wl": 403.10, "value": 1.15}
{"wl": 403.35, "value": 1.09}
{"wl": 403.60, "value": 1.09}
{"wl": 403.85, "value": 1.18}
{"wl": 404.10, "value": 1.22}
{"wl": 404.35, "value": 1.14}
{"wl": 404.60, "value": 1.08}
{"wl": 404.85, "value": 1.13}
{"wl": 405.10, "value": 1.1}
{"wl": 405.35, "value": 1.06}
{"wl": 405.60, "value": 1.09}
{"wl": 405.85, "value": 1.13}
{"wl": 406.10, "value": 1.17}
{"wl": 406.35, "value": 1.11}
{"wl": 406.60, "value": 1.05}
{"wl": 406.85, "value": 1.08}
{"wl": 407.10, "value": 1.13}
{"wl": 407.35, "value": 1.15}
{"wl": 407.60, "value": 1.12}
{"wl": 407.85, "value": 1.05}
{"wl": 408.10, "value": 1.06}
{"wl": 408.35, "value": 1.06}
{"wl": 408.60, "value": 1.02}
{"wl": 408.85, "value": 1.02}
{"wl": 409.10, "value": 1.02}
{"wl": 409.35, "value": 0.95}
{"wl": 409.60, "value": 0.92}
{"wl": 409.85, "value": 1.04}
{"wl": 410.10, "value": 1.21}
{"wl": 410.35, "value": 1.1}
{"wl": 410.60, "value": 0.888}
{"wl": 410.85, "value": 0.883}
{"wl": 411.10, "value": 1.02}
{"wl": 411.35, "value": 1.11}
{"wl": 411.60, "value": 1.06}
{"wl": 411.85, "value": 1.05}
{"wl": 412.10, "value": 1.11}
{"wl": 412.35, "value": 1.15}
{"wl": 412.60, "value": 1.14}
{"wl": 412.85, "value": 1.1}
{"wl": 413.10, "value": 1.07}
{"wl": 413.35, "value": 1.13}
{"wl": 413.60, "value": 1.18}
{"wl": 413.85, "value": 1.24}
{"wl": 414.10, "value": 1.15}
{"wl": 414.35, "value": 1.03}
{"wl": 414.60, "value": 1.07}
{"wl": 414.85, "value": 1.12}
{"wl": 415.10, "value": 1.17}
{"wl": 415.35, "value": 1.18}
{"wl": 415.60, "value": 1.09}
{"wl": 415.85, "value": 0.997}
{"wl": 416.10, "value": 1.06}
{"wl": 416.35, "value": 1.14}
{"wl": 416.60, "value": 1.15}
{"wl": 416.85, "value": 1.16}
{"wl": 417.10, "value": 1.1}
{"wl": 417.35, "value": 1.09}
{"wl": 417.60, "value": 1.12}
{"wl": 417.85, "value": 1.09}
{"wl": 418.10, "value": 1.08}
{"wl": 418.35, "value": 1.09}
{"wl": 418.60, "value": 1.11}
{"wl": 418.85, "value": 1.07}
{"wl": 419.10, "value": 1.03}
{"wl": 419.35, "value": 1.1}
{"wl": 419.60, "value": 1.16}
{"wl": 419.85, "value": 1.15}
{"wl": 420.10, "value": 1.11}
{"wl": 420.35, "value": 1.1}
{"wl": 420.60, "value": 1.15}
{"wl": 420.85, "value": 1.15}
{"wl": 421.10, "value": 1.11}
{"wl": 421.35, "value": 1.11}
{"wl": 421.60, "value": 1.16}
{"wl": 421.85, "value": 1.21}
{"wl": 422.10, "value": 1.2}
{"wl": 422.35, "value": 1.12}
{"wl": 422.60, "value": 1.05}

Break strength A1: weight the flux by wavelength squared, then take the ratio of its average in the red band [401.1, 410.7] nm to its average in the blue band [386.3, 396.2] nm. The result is 1.22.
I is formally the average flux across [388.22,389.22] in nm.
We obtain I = 0.936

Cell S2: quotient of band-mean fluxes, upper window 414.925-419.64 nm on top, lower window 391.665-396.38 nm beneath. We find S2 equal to 1.1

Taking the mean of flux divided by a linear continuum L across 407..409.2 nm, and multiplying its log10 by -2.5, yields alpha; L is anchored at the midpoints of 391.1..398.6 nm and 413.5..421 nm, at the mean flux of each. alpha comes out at -0.03 mag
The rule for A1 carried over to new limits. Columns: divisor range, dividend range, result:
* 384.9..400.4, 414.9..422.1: 1.32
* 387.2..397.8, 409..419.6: 1.29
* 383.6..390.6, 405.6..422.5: 1.36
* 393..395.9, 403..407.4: 1.22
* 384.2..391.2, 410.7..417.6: 1.32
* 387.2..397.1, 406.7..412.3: 1.21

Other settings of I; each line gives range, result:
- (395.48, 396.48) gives 0.948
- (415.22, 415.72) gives 1.14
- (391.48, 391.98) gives 1.06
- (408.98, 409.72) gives 0.963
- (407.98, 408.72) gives 1.05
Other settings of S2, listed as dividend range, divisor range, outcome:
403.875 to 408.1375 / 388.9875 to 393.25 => 1.15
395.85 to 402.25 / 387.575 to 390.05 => 1.13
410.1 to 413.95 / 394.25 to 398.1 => 1.19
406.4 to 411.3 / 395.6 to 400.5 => 1.09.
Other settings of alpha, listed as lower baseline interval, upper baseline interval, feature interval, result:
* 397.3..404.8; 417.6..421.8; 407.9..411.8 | 0.08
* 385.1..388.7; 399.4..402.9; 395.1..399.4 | 0.17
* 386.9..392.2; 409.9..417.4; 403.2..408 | -0.06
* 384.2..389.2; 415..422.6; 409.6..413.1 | 0.02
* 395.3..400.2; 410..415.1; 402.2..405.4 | -0.13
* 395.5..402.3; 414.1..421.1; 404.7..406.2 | -0.07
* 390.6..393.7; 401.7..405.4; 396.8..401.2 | 0.09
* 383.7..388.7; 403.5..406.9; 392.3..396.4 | 0.06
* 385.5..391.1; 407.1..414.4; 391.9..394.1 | 0.06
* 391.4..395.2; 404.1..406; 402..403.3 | -0.09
